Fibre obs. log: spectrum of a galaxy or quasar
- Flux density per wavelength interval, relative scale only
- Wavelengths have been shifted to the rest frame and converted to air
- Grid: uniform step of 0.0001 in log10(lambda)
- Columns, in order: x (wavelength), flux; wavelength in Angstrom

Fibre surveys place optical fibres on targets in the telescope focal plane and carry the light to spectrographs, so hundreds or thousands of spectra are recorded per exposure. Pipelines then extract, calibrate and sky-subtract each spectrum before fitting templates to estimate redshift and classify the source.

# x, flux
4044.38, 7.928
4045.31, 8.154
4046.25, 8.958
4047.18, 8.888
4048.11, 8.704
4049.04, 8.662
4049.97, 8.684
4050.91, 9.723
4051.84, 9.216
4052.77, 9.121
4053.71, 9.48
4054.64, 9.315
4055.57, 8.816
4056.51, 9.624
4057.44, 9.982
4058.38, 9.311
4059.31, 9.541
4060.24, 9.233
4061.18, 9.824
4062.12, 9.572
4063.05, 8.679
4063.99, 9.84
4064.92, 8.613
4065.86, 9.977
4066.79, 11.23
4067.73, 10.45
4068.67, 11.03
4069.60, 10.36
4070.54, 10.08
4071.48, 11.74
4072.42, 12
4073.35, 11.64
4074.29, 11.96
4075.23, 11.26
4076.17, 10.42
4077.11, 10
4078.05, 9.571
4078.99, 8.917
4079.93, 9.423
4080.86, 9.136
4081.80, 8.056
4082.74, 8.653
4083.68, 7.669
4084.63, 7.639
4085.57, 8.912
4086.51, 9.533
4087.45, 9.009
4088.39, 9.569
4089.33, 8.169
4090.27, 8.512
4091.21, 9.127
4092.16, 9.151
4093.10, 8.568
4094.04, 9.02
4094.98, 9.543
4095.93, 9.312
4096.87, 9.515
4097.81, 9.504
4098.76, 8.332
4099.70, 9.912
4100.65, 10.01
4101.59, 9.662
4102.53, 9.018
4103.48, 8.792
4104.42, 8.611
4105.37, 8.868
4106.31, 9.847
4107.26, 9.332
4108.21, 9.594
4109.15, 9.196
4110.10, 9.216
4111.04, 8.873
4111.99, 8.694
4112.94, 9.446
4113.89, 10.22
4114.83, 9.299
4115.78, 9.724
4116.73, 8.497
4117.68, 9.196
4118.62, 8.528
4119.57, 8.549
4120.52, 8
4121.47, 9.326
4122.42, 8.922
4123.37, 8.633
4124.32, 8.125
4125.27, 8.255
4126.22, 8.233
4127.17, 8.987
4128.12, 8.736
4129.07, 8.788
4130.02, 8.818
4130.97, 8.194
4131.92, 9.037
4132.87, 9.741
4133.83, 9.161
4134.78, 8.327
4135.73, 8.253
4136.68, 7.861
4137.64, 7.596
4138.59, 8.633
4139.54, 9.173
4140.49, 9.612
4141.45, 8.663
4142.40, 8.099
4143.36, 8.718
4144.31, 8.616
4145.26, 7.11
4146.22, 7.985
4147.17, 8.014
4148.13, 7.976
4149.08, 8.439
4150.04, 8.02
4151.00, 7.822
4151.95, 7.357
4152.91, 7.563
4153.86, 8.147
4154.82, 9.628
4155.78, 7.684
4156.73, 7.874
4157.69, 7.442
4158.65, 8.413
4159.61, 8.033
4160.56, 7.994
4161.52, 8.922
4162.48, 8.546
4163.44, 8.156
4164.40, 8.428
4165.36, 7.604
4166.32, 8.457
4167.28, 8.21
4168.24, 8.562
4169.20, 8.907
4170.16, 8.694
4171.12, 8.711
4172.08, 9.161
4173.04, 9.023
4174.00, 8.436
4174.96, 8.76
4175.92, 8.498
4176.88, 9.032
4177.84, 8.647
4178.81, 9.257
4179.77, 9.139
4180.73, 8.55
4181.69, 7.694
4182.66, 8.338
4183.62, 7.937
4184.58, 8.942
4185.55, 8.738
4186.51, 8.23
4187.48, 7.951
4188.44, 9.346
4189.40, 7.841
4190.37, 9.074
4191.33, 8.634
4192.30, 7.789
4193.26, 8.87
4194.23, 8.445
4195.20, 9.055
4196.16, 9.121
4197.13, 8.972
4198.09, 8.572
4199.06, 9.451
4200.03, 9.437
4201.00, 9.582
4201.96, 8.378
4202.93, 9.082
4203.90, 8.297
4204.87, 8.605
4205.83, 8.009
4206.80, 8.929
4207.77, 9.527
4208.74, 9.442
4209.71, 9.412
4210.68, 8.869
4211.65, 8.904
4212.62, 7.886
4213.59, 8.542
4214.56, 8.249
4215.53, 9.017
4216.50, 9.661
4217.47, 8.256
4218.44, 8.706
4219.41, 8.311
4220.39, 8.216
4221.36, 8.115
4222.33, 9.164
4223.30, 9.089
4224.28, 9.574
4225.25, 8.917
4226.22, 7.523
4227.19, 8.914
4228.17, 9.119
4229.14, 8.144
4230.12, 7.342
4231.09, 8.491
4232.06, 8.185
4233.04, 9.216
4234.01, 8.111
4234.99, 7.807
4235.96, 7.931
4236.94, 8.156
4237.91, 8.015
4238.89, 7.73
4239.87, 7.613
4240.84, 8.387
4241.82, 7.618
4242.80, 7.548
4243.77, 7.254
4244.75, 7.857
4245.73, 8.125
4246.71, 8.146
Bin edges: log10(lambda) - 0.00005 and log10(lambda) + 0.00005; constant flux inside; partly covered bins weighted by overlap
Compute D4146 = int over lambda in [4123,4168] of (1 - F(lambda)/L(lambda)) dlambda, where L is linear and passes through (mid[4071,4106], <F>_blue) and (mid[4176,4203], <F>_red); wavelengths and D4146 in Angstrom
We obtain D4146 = 3.4 Angstrom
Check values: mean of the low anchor 9.43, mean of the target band 8.34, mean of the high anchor 8.71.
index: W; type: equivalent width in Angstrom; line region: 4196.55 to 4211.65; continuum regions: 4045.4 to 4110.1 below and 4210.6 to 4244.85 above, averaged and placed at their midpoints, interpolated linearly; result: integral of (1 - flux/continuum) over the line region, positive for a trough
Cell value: -0.80 Angstrom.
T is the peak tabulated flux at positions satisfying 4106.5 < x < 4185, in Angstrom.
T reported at 10.22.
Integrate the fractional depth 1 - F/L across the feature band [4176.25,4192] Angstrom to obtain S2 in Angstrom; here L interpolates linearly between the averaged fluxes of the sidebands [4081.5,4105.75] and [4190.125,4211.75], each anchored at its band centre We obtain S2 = 0.6 Angstrom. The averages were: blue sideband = 8.95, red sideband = 8.89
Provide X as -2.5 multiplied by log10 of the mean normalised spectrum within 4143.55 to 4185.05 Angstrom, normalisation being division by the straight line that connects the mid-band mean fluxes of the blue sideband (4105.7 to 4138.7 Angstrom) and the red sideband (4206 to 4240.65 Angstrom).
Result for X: 0.05 mag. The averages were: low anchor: 8.85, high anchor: 8.54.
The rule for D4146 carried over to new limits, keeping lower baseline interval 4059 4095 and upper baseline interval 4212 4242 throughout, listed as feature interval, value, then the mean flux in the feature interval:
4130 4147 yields 1.1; 8.52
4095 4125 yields 0.8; 9.12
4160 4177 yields 0.6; 8.55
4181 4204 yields 0.0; 8.66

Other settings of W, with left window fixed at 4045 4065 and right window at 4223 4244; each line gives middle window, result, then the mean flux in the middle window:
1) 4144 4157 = 1.0 Angstrom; 8.01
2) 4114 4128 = 0.1 Angstrom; 8.77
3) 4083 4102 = -0.1 Angstrom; 9.03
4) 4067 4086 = -1.8 Angstrom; 9.96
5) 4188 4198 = -0.3 Angstrom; 8.71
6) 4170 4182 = -0.3 Angstrom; 8.76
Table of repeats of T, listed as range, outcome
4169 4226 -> 9.661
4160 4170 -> 8.922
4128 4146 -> 9.741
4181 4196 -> 9.346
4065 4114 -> 12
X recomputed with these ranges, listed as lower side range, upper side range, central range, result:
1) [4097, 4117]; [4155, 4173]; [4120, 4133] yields 0.036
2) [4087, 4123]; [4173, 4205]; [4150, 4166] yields 0.096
